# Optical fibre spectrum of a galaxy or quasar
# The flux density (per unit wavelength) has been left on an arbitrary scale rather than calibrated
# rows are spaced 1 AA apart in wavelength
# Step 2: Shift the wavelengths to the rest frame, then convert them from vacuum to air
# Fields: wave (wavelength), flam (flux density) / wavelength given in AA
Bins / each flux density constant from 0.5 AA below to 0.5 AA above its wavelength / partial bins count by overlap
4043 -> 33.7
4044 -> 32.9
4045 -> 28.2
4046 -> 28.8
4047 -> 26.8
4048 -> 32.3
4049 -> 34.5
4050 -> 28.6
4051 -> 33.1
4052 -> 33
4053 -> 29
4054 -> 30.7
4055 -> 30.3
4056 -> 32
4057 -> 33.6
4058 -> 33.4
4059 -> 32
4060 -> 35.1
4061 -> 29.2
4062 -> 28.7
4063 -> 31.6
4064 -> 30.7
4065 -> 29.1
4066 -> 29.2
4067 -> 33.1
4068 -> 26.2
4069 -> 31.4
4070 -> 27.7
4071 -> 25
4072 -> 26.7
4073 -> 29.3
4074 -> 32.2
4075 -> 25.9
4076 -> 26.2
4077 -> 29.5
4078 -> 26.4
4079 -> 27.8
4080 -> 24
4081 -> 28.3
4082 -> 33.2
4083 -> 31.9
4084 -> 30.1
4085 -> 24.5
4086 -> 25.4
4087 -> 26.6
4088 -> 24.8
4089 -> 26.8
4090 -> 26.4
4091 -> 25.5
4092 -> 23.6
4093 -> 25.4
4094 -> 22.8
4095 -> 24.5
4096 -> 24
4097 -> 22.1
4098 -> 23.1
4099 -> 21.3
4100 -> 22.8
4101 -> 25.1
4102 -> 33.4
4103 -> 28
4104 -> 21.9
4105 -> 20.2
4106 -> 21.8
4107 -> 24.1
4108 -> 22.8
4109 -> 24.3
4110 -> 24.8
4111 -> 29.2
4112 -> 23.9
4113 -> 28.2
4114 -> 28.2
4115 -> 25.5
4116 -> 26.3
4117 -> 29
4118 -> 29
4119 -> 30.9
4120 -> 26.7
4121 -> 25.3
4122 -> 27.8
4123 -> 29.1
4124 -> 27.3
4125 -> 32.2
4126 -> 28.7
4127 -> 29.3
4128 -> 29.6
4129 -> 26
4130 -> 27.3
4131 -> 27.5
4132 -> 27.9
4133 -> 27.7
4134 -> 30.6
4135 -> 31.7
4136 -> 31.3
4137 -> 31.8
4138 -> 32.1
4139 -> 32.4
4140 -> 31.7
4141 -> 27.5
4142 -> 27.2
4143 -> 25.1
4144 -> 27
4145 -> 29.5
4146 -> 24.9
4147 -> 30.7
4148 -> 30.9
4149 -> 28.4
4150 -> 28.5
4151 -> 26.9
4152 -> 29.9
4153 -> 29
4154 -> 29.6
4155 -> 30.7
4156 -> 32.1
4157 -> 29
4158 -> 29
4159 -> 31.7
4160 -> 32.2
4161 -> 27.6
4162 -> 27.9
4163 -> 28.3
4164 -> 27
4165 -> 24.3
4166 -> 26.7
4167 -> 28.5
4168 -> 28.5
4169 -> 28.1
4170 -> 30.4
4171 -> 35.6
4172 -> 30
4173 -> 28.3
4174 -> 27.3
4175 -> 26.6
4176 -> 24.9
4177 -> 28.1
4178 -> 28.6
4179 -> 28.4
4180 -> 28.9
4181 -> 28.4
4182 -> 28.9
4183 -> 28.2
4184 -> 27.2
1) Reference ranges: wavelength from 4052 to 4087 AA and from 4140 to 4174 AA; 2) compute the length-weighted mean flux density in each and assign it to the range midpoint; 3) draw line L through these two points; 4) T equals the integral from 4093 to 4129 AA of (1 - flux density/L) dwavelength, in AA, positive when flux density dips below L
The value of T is 3.77 AA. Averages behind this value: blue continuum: 29.4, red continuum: 28.8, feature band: 26.1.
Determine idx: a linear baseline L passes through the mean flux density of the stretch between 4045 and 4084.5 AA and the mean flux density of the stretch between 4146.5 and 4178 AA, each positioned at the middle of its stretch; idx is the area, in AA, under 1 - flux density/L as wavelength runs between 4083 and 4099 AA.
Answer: 2.4 AA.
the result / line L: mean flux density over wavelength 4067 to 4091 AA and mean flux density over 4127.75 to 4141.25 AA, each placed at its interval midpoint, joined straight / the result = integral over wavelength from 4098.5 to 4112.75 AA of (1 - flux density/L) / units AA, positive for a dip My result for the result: 2.02 AA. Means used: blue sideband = 27.7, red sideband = 29.7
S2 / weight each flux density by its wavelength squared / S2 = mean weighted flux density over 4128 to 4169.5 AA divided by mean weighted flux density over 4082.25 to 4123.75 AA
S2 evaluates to 1.1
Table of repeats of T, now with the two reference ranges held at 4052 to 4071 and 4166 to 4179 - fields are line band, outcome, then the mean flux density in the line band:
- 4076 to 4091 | 1.4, 27.4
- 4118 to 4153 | 0.5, 28.9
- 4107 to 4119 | 1.3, 26.6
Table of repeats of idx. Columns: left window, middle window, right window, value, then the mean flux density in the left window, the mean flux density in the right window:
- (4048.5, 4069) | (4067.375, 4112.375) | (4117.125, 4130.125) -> 5.78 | 31.2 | 28.4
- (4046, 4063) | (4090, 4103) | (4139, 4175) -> 2.42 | 31.3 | 28.9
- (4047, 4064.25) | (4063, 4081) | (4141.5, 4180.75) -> 1.57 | 31.5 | 28.6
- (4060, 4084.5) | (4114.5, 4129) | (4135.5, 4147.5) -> 0.47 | 29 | 29.3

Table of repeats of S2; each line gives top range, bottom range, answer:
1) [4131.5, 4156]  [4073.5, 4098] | 1.14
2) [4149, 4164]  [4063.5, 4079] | 1.07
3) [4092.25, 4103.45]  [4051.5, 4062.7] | 0.80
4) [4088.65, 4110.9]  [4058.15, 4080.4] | 0.85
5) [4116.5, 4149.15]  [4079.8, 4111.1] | 1.16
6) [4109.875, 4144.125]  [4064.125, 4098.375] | 1.08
